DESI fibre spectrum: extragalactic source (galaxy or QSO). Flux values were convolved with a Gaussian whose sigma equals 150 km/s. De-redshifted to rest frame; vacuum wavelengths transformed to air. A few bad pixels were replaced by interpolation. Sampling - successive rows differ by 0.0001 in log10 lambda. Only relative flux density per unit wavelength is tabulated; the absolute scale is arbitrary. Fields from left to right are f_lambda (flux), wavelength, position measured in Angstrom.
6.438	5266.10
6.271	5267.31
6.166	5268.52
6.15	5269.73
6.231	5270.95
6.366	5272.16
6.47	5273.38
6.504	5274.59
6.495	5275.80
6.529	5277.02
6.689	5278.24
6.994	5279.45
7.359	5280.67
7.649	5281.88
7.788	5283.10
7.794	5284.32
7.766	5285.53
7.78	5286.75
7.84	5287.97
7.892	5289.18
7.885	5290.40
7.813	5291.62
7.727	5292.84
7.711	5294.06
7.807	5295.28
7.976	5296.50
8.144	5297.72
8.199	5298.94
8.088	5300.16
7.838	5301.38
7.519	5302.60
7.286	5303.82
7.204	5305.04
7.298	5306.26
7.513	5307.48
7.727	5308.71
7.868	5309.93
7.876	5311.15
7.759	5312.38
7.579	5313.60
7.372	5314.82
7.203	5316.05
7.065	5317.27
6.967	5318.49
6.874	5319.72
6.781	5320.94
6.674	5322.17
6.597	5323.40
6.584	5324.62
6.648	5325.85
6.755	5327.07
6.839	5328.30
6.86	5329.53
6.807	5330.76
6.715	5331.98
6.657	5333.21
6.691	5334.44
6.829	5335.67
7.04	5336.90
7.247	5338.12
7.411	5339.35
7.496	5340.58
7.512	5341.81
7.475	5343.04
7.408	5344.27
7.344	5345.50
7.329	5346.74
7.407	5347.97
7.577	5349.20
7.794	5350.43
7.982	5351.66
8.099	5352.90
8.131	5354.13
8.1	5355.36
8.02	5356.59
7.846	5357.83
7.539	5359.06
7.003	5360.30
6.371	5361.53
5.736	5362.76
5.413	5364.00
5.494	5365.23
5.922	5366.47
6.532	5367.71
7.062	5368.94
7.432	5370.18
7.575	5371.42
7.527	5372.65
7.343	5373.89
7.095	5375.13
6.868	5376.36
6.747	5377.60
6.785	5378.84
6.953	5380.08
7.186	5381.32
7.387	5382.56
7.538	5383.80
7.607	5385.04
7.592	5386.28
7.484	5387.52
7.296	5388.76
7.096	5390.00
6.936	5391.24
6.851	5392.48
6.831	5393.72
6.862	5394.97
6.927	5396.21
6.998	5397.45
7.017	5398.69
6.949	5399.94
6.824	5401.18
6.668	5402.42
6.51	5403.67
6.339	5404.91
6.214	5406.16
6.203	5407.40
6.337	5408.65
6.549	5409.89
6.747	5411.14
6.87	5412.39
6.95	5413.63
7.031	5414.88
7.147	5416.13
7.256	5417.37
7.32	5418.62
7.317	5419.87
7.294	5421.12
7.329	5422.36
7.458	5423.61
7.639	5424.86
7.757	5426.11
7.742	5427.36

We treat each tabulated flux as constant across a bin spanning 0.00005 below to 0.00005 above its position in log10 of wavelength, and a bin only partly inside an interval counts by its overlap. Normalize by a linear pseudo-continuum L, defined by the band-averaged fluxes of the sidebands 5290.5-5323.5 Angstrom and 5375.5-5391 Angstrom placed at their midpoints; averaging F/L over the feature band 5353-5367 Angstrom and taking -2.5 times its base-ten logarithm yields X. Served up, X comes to 0.058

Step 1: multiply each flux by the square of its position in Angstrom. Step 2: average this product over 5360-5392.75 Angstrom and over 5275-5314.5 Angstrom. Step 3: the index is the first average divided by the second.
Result 0.9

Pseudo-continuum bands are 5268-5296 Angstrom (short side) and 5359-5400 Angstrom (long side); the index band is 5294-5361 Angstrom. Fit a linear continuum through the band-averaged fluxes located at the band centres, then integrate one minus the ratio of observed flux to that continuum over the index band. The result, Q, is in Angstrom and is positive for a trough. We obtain -2.9 Angstrom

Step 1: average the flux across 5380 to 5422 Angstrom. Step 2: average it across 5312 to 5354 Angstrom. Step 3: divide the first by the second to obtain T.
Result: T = 0.97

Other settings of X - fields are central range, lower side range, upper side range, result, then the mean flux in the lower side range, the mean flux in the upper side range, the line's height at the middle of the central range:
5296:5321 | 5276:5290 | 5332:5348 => -0.03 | 7.44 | 7.19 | 7.33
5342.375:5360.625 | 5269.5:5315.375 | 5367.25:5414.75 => -0.08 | 7.44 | 6.97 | 7.16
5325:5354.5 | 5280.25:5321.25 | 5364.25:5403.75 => 0.01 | 7.62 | 6.99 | 7.33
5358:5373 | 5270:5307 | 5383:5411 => 0.06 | 7.41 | 6.89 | 7.04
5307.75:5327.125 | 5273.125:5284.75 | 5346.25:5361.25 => 0.03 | 7.03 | 7.71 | 7.38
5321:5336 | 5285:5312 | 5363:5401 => 0.12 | 7.76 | 6.96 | 7.47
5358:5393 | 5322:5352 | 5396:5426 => 0.01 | 7.11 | 6.93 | 7.01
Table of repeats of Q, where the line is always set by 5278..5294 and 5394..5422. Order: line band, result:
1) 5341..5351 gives -0.3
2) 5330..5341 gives 0.5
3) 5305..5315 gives -0.2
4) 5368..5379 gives -0.1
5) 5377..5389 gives -0.4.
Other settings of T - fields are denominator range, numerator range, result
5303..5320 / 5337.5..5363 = 1.01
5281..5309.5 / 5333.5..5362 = 0.96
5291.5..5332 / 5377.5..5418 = 0.94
